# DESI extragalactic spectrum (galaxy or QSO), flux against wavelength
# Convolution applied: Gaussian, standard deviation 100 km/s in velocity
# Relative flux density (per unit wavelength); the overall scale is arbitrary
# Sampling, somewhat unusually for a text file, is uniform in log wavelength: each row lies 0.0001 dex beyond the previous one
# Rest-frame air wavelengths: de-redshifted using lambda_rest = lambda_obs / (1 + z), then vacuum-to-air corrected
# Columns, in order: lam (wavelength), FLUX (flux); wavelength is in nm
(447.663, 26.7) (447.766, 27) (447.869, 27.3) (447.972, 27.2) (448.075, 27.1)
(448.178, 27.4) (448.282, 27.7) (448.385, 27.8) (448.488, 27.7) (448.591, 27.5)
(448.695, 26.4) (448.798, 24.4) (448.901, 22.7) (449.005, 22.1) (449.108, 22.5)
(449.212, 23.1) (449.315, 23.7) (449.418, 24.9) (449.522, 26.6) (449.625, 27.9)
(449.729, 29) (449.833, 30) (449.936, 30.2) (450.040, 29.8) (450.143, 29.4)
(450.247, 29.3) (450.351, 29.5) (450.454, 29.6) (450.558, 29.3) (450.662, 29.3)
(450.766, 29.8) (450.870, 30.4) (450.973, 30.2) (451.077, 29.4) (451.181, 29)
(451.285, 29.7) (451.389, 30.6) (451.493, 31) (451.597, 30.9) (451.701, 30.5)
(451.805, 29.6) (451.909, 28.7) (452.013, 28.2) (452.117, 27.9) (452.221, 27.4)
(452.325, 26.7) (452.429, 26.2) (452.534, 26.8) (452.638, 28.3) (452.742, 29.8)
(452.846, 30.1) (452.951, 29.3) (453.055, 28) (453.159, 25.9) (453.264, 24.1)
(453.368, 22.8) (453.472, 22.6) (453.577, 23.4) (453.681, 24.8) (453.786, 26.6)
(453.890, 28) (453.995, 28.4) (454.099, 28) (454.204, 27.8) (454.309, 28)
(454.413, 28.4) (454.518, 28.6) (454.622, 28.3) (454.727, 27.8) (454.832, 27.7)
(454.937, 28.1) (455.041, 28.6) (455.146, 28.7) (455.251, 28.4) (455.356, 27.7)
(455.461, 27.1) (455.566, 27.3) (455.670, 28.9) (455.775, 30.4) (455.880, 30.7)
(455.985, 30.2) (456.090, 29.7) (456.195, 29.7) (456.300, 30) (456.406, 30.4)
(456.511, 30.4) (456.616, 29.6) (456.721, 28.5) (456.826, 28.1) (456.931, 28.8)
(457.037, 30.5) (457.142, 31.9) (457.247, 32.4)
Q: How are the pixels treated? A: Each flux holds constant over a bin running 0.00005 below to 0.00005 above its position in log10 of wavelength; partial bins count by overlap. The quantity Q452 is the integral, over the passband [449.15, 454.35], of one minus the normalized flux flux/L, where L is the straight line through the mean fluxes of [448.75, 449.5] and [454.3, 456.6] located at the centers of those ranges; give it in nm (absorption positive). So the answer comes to -0.480 nm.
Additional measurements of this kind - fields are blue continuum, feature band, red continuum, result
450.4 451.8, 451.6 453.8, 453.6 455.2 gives 0.14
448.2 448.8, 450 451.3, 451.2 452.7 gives -0.07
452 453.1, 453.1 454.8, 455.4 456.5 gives 0.13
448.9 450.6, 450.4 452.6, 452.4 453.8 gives -0.20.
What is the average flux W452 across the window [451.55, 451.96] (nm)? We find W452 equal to 29.9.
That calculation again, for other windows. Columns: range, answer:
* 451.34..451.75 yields 30.7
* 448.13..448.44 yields 27.6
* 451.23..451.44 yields 30.1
